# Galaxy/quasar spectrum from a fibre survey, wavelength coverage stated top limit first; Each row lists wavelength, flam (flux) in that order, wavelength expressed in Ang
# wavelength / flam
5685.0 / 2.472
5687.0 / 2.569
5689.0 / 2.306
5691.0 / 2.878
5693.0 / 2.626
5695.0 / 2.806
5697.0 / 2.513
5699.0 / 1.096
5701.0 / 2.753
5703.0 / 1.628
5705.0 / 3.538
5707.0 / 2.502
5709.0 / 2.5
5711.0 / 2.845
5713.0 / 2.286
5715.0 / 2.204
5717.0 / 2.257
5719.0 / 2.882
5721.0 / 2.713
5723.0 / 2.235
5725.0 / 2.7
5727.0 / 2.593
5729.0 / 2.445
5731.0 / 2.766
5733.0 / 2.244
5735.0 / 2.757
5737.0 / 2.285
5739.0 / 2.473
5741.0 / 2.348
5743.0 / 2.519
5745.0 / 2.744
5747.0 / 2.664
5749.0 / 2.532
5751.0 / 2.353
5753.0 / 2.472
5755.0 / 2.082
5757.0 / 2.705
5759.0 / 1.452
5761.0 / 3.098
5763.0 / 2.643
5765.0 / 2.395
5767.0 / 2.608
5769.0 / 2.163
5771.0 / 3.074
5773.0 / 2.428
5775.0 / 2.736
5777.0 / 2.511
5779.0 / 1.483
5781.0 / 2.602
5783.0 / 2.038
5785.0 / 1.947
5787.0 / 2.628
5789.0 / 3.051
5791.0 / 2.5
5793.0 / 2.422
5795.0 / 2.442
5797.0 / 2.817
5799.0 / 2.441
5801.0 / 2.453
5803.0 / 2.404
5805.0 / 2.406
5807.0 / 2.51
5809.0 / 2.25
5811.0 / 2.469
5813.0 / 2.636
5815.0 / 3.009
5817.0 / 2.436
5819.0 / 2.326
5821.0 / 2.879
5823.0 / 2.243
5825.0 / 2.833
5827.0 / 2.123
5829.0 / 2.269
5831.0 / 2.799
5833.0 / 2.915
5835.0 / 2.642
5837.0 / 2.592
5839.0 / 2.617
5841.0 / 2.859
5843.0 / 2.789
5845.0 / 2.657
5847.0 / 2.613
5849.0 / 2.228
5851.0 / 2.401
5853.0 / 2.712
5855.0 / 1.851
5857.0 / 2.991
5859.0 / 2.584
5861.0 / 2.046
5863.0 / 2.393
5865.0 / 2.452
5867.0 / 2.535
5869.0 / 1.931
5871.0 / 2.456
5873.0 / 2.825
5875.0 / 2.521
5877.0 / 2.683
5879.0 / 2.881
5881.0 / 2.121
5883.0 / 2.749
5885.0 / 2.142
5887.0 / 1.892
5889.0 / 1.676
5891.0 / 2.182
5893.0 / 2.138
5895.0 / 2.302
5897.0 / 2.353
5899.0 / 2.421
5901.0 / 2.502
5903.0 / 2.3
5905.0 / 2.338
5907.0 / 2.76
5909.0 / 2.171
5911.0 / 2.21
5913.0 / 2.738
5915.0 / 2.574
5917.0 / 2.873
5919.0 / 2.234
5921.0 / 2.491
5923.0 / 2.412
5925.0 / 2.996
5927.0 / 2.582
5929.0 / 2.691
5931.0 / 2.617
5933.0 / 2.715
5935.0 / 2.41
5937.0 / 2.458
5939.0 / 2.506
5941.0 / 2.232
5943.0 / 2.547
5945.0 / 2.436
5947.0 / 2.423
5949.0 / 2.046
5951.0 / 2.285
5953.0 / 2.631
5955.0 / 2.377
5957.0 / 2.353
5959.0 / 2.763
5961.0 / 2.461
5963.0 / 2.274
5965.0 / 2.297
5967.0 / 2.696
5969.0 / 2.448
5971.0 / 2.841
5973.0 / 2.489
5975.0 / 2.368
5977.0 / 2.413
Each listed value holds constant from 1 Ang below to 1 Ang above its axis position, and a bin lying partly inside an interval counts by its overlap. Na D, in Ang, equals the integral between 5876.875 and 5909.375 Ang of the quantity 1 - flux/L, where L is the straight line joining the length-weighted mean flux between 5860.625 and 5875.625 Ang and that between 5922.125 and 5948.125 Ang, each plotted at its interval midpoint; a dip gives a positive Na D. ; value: 1.7 Ang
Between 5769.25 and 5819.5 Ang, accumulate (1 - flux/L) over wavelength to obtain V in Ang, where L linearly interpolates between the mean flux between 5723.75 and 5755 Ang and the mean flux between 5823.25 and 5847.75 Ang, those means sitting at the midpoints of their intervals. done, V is 2.0 Ang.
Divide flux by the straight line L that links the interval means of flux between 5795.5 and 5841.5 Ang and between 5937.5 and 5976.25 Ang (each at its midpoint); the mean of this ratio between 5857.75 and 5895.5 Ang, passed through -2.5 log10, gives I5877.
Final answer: 0.073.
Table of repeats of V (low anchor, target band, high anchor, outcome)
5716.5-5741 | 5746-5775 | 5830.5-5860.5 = 0.7 Ang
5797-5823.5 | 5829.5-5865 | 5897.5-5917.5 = -0.9 Ang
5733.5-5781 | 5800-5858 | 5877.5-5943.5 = -2.4 Ang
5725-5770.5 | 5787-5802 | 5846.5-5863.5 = -0.8 Ang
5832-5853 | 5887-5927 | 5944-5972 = 2.1 Ang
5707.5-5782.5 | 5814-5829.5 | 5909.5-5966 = -0.3 Ang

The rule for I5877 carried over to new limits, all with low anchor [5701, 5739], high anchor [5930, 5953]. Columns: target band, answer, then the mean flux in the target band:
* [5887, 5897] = 0.18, 2.08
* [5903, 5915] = 0.00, 2.44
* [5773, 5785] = 0.11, 2.26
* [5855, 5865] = 0.02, 2.43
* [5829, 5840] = -0.08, 2.67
